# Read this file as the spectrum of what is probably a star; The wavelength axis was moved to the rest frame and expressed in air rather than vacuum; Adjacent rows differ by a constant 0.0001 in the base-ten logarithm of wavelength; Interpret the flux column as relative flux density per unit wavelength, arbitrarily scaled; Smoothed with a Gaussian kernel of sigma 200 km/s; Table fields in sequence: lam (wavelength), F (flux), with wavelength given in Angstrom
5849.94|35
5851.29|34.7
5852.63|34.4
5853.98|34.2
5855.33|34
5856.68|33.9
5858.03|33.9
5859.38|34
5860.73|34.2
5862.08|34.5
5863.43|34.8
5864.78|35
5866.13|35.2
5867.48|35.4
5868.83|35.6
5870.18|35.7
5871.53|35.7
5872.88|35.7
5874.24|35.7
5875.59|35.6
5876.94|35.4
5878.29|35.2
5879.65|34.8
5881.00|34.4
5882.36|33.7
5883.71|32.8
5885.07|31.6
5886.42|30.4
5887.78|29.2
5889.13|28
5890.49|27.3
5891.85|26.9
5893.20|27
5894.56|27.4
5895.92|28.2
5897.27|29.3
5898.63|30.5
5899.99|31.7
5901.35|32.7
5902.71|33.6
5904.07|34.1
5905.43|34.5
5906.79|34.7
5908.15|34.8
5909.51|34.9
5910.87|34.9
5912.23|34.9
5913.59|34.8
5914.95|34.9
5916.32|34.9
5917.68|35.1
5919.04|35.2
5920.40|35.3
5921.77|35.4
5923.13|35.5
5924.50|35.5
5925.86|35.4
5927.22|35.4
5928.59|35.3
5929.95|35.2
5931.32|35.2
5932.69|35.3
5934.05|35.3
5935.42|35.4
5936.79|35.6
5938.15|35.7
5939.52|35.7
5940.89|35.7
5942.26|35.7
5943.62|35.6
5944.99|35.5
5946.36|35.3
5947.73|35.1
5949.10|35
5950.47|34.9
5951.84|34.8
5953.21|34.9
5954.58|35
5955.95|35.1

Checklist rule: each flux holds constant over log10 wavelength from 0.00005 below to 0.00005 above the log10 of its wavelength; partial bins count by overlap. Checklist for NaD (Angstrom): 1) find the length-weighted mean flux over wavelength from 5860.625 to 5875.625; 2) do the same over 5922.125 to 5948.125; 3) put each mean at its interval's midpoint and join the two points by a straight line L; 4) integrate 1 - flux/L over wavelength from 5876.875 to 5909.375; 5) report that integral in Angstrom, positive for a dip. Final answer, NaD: 3.5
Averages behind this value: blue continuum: 35.3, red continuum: 35.5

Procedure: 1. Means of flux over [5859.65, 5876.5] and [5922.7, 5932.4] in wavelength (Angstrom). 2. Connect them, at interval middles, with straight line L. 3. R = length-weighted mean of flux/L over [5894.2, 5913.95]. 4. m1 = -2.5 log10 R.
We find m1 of 0.08 mag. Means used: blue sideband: 35.2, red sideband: 35.3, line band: 32.8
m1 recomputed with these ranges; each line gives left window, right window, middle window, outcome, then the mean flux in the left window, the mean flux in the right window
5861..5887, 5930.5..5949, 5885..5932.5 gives 0.07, 34.6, 35.4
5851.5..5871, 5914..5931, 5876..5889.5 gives 0.07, 34.6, 35.2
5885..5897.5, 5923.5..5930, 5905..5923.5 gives -0.07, 28.4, 35.4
